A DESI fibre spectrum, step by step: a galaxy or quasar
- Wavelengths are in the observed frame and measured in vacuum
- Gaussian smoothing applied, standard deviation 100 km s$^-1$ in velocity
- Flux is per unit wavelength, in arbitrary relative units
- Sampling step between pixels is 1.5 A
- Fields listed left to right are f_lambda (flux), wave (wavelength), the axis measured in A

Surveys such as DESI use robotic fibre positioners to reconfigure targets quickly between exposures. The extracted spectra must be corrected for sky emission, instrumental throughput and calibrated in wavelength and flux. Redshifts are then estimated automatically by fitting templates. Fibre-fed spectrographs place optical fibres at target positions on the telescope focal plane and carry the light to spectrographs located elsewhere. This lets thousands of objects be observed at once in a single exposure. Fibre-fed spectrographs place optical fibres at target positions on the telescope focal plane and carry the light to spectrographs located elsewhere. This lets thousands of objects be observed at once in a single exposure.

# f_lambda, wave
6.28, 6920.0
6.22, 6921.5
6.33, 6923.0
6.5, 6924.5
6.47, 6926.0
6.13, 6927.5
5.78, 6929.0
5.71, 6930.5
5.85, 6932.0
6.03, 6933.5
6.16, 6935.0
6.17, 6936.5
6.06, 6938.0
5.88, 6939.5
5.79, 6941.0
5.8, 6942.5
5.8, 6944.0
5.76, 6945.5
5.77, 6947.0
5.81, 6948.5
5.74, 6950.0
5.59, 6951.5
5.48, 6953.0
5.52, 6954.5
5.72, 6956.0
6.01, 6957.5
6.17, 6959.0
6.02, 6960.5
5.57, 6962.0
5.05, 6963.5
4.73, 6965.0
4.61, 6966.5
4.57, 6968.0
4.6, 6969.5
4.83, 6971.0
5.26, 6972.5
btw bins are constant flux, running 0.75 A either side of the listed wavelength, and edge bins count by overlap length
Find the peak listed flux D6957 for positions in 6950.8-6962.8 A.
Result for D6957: 6.17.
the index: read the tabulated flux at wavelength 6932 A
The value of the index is 5.85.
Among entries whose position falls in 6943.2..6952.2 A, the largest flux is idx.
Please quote 5.81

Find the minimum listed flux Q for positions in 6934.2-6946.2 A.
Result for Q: 5.76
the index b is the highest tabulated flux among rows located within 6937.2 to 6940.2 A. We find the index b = 6.06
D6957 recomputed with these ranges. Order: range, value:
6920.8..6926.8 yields 6.5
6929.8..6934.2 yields 6.03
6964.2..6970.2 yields 4.73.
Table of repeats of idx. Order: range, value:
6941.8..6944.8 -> 5.8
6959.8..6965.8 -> 6.02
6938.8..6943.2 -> 5.88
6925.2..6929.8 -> 6.47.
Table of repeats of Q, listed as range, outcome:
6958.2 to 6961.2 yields 6.02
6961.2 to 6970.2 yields 4.57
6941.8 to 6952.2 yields 5.59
